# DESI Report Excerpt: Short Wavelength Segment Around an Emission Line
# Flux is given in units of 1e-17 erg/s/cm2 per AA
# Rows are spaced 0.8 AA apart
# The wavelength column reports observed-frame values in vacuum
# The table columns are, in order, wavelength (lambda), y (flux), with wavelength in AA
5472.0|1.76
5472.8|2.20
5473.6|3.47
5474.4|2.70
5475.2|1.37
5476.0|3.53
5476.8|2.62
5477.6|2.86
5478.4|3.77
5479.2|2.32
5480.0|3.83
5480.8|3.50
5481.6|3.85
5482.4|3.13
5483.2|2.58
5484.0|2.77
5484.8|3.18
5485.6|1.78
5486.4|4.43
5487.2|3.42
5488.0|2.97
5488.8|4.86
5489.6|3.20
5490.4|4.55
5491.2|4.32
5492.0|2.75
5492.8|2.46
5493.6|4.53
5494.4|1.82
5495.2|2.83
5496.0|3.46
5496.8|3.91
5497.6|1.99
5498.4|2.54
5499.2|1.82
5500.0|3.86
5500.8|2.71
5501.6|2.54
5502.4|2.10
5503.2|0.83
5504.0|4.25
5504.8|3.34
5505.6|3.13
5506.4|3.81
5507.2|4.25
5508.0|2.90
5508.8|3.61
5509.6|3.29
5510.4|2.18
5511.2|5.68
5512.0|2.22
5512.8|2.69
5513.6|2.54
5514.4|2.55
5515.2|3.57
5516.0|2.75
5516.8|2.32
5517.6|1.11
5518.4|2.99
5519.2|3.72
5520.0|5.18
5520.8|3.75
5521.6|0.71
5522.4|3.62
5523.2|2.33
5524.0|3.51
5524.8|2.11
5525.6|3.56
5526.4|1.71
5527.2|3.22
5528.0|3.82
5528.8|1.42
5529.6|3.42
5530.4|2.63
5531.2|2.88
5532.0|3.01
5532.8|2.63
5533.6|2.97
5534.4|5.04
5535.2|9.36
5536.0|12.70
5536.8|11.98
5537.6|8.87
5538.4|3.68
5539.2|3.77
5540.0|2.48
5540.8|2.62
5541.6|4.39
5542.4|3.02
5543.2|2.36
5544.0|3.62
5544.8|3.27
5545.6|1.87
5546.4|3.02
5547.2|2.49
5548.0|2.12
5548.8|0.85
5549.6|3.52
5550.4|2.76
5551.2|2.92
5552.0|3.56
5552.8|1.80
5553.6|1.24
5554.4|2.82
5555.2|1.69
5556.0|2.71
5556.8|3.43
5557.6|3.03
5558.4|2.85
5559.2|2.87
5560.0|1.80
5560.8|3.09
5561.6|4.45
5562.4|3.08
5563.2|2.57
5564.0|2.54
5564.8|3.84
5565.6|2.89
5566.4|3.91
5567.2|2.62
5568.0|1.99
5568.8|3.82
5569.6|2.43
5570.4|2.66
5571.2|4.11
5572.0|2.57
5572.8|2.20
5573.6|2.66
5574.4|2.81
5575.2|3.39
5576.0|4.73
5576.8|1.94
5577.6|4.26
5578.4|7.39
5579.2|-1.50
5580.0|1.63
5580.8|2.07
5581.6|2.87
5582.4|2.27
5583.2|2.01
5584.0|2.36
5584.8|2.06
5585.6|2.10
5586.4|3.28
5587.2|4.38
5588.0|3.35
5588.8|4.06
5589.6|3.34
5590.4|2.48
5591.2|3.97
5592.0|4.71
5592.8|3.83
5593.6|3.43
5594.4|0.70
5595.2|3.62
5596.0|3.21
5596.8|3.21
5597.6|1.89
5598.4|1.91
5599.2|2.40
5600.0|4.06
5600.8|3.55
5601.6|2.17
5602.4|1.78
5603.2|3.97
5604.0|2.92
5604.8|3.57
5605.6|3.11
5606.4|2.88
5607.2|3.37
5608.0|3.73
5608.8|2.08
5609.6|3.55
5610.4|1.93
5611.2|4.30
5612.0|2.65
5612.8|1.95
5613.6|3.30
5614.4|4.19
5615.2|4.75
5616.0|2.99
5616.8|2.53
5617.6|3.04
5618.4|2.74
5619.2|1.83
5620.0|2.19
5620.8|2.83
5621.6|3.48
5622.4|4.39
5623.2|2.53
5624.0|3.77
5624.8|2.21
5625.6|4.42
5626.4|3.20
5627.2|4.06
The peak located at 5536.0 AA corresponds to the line H-beta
